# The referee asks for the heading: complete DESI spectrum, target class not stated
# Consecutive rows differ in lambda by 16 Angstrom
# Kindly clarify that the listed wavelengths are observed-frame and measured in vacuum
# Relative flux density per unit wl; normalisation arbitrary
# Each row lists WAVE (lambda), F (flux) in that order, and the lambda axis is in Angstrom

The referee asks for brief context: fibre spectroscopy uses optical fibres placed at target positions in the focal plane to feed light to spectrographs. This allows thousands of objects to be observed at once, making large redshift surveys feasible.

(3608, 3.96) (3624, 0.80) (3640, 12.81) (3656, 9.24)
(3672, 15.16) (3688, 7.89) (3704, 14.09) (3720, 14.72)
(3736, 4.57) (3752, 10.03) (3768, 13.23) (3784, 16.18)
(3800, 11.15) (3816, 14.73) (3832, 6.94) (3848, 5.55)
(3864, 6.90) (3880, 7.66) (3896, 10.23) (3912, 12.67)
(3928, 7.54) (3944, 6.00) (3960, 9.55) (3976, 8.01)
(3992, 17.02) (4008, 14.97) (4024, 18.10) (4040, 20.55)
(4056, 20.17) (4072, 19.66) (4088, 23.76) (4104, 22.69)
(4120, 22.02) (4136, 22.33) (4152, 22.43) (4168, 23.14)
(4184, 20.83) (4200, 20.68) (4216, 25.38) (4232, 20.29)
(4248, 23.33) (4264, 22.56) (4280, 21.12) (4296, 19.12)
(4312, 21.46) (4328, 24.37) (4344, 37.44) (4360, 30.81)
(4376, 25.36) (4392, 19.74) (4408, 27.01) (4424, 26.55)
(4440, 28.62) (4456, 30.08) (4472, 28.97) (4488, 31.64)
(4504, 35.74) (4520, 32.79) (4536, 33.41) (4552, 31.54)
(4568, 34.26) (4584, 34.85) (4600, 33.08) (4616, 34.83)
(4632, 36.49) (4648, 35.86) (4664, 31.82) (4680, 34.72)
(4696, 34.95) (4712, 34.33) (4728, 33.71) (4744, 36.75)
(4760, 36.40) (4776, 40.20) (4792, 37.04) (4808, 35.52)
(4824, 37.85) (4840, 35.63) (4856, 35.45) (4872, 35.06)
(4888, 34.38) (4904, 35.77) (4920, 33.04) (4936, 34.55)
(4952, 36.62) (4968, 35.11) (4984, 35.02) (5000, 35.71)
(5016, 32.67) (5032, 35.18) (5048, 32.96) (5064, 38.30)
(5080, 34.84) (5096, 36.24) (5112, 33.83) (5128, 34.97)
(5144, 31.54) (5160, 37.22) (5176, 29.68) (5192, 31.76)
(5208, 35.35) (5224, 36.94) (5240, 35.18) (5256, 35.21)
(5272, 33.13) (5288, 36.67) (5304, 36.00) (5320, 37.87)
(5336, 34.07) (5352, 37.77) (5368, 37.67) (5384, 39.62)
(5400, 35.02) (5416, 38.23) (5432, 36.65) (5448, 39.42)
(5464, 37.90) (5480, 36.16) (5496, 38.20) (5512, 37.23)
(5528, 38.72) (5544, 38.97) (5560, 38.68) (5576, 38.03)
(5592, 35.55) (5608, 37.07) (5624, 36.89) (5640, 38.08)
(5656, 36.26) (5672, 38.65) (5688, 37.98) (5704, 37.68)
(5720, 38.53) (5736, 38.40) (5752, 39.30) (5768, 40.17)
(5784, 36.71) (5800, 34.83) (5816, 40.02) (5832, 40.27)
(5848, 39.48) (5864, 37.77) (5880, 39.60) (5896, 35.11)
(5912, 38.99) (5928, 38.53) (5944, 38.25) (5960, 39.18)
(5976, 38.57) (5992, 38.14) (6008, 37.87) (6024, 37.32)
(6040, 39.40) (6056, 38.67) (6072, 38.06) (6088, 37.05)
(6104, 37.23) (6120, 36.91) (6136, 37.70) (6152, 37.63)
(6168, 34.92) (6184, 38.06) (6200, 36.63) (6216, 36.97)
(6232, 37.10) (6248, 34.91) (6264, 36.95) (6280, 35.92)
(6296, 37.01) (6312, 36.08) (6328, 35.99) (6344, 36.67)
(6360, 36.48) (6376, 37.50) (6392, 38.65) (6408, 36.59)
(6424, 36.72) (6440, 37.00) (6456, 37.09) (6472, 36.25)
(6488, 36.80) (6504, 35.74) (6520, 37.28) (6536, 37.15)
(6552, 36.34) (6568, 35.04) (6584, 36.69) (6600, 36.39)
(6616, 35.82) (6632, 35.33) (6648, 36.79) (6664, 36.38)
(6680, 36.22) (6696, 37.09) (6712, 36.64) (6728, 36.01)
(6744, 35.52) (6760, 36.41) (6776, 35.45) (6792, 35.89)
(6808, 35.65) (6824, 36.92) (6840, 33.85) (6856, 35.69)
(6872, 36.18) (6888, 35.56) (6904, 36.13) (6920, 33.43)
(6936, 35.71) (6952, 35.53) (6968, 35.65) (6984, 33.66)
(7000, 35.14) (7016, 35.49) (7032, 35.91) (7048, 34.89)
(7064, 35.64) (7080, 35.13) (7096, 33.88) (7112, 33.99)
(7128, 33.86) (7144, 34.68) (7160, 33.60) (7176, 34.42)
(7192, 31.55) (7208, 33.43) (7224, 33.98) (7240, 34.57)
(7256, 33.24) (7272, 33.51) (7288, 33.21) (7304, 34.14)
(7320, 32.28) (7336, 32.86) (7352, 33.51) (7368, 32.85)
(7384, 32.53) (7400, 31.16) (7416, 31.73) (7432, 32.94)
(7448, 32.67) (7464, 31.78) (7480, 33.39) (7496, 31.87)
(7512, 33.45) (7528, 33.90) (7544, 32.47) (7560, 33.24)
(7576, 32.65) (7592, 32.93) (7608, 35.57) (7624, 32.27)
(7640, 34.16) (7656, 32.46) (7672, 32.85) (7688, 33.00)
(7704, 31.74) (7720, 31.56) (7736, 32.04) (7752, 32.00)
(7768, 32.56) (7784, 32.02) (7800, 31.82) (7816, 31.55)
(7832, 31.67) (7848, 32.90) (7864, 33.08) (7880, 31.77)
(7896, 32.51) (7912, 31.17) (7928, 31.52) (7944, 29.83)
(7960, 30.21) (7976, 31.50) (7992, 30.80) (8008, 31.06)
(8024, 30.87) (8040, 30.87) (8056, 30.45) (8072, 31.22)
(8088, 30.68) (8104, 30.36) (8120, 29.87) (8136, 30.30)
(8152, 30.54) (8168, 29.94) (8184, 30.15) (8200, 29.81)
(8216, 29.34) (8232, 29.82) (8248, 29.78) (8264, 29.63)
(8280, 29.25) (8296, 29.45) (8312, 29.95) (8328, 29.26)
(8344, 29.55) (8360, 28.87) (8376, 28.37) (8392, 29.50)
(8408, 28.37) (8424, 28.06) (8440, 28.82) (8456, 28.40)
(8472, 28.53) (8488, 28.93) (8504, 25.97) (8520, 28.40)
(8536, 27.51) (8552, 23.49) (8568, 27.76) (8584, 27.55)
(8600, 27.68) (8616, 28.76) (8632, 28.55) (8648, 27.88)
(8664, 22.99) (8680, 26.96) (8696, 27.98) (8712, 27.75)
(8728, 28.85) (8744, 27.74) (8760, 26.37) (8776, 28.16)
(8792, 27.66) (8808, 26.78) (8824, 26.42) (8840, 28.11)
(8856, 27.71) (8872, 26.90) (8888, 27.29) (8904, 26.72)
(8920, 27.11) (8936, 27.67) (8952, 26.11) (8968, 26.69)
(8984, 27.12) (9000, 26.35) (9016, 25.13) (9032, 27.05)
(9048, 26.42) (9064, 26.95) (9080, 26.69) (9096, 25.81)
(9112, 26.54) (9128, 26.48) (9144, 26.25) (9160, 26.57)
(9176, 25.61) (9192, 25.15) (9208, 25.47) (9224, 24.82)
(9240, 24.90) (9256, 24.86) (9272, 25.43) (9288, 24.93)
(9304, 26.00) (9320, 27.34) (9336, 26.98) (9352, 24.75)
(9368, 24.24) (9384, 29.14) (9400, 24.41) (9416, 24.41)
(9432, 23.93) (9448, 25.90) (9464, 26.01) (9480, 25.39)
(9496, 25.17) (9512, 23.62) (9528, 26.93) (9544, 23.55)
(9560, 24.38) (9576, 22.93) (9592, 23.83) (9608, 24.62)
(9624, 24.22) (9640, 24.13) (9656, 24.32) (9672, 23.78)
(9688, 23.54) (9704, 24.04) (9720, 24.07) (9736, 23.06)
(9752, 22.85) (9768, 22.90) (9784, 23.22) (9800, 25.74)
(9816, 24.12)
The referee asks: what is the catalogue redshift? 0.000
